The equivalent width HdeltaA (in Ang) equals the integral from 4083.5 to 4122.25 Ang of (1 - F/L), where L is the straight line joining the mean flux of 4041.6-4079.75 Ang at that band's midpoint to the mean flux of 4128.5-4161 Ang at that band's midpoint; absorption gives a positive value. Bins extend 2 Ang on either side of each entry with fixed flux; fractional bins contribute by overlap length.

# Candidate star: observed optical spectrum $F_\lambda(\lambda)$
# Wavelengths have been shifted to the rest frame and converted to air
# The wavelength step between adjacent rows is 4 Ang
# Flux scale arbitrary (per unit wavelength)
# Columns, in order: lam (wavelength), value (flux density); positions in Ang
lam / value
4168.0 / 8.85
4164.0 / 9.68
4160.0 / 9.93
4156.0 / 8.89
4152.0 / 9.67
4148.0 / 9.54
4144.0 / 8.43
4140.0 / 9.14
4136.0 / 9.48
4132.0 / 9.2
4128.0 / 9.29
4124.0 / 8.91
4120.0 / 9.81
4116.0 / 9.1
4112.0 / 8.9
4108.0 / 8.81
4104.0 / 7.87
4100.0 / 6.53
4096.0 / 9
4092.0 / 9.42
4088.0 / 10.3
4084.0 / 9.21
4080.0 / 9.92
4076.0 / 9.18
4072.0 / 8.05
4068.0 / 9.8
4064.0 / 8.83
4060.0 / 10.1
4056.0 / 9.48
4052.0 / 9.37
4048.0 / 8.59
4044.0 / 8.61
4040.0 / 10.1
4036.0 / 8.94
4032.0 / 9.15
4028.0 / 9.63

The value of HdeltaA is 1.4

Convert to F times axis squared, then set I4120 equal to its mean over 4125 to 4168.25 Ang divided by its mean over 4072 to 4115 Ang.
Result 1.07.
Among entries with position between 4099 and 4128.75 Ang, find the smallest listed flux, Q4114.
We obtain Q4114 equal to 6.53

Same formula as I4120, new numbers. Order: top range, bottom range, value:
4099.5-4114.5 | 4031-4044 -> 0.91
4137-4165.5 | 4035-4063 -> 1.05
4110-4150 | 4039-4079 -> 1.03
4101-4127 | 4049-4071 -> 0.96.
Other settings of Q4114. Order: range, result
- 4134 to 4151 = 8.43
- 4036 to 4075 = 8.05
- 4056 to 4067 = 8.83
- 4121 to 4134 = 8.91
